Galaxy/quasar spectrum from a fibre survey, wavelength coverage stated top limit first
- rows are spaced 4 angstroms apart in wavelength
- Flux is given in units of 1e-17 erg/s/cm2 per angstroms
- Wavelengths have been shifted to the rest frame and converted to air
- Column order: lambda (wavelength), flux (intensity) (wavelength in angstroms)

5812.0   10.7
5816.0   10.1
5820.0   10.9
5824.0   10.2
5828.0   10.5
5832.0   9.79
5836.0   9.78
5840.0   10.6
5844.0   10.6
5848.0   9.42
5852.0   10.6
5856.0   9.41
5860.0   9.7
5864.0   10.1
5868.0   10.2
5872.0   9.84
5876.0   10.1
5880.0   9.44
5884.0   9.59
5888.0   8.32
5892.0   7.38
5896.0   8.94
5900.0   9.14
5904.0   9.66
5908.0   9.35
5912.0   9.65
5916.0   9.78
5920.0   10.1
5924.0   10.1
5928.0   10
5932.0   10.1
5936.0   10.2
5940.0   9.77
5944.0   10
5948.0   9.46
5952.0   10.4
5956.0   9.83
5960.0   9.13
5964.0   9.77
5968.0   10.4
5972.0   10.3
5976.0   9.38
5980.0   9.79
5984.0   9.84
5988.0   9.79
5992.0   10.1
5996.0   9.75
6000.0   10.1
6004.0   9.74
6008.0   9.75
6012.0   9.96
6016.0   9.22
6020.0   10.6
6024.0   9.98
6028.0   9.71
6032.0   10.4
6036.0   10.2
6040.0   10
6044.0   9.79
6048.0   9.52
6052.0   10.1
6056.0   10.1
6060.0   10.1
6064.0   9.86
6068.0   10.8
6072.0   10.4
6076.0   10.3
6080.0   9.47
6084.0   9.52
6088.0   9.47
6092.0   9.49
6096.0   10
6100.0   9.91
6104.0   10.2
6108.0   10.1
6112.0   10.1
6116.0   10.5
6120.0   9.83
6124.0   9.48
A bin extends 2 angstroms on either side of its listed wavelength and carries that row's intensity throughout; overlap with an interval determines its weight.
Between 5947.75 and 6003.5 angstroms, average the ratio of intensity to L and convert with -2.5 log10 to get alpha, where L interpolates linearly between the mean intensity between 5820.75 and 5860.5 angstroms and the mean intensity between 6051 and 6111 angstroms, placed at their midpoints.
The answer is 0.02 mag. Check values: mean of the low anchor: 10.1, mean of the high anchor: 9.99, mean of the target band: 9.87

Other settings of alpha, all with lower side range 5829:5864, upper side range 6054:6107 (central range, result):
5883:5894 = 0.20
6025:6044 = -0.01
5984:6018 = 0.02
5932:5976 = 0.01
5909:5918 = 0.04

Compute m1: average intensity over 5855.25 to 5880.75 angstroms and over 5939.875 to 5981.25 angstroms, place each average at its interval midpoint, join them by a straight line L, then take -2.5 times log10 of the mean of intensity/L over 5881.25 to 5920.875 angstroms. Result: 0.08 mag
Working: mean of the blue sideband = 9.87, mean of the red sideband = 9.84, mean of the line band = 9.17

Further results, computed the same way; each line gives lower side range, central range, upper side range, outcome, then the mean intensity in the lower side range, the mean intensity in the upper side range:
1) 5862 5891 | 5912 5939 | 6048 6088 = -0.04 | 9.58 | 10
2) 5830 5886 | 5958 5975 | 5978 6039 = 0.01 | 9.94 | 9.93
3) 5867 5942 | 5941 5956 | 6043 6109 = -0.03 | 9.55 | 9.95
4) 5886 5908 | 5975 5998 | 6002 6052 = -0.03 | 8.75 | 9.91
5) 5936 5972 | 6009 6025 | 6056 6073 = 0.02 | 9.89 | 10.3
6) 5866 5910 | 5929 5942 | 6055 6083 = -0.06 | 9.27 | 10.1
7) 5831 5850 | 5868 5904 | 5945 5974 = 0.09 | 10.1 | 9.9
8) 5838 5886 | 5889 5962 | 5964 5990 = 0.04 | 9.97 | 9.91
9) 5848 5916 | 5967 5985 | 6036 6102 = -0.02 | 9.47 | 9.94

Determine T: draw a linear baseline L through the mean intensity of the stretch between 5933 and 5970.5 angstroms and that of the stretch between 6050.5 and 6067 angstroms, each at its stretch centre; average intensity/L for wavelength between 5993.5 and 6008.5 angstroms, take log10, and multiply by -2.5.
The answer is 0.014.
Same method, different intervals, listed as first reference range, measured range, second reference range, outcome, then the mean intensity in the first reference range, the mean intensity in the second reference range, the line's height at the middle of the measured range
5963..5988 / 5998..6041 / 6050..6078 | 0.01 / 9.91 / 10.2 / 10.1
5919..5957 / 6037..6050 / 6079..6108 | 0.00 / 10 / 9.76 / 9.83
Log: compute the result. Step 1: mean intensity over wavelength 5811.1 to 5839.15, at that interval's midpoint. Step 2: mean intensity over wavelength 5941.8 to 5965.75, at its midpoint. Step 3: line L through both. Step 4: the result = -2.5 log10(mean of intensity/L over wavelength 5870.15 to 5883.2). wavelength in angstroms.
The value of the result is 0.033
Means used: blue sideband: 10.3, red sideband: 9.76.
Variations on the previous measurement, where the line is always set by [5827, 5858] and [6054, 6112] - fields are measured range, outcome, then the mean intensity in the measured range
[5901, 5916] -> 0.055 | 9.56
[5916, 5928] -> 0.002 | 10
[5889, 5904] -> 0.166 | 8.63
